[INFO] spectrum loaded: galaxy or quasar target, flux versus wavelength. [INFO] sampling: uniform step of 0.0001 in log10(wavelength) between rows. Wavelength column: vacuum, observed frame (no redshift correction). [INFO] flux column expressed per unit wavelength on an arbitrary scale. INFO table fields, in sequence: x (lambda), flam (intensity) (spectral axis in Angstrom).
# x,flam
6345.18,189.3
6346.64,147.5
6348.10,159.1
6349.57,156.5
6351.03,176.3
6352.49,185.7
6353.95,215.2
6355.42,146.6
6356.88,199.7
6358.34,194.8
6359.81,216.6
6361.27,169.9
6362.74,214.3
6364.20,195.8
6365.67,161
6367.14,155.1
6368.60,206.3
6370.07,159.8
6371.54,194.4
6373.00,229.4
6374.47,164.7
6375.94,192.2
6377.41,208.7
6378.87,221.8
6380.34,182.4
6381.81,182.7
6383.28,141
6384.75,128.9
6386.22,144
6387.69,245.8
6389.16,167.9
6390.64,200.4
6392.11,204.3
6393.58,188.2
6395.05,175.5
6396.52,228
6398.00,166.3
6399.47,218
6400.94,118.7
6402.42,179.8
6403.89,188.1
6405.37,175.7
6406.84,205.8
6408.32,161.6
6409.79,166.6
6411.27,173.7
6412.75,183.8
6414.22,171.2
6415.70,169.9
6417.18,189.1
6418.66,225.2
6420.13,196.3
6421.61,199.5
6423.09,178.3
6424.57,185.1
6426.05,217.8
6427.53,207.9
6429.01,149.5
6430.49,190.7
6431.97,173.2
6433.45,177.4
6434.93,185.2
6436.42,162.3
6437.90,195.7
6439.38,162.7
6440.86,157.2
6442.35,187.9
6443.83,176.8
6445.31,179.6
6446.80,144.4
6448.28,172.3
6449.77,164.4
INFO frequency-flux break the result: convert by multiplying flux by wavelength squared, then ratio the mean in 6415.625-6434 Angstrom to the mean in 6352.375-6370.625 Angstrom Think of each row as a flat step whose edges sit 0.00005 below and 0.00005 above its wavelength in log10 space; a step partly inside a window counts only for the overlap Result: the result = 1.04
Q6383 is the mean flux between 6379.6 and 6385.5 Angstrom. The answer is 159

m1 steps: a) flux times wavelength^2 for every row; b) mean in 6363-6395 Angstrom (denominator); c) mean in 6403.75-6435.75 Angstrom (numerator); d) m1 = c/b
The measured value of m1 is 1.0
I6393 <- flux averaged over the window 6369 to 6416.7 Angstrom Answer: 183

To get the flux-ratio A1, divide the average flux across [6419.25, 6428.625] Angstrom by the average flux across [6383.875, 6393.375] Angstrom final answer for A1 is 1.1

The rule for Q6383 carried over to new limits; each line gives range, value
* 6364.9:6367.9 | 159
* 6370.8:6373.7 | 212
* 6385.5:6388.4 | 195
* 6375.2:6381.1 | 201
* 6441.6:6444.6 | 182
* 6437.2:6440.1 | 179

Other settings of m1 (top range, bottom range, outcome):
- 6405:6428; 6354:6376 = 1.02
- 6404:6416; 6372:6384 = 0.94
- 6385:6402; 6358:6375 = 0.99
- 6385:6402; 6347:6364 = 1.02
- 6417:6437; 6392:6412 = 1.05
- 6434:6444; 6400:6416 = 1.02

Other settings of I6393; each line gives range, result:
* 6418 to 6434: 191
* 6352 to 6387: 184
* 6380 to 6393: 177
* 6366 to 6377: 186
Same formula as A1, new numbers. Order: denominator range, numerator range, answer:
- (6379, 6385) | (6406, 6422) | 1.11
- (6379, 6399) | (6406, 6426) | 1.02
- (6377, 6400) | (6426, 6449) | 0.94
